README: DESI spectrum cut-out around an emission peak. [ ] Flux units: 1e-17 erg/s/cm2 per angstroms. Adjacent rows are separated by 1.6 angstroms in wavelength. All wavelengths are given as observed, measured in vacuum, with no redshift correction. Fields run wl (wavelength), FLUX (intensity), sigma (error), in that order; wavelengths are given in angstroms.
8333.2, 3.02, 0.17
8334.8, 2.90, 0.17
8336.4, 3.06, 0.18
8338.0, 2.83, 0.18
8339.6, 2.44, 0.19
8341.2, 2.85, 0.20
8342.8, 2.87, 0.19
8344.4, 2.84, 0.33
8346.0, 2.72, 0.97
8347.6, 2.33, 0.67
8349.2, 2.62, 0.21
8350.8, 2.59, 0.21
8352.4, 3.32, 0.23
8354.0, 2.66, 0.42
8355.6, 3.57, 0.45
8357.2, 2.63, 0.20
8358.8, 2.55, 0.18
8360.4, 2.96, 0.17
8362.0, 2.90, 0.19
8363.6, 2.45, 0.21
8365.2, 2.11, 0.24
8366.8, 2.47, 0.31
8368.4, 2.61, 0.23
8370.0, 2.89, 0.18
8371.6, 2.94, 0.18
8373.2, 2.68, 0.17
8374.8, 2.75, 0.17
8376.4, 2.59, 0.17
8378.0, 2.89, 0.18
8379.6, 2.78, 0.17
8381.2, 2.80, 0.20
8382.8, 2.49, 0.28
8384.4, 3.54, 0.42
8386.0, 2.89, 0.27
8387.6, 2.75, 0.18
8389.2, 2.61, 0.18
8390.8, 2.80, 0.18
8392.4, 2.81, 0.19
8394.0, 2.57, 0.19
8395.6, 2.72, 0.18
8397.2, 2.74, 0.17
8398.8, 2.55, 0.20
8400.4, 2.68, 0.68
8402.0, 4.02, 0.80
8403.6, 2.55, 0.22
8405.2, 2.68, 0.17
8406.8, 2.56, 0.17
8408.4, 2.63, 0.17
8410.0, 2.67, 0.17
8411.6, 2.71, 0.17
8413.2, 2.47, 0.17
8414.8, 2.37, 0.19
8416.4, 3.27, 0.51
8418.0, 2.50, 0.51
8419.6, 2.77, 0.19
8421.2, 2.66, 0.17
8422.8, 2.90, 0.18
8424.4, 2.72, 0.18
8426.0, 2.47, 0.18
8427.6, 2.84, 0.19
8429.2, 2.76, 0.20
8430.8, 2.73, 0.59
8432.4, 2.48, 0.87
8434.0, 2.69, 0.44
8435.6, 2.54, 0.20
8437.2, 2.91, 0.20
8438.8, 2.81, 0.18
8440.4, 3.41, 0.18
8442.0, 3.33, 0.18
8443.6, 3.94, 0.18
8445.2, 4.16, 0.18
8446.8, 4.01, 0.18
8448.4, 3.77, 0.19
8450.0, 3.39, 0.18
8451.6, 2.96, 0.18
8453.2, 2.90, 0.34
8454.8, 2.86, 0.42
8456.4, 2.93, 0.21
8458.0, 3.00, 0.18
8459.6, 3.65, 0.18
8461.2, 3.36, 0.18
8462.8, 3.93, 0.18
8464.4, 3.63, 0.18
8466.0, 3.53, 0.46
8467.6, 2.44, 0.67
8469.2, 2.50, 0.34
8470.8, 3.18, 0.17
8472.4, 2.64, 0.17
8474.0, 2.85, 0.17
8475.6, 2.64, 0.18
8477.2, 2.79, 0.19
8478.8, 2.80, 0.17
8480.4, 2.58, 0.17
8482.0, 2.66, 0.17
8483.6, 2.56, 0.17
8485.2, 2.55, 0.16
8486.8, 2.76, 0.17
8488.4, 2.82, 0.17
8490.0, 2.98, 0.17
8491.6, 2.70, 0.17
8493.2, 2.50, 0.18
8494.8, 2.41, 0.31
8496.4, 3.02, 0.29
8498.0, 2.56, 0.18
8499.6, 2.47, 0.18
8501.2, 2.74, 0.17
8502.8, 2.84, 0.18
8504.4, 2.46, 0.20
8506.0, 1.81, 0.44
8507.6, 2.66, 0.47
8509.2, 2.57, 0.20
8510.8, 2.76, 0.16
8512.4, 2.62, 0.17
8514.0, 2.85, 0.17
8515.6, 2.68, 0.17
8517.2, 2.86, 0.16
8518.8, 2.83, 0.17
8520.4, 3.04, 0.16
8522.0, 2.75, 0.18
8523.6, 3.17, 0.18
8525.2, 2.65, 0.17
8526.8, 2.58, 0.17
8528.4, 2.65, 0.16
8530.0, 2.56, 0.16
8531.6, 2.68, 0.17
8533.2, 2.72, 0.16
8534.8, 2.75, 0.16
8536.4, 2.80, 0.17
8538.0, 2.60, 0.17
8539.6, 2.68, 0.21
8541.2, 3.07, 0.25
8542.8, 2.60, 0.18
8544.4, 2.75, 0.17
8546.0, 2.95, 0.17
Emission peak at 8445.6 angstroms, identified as [S II]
